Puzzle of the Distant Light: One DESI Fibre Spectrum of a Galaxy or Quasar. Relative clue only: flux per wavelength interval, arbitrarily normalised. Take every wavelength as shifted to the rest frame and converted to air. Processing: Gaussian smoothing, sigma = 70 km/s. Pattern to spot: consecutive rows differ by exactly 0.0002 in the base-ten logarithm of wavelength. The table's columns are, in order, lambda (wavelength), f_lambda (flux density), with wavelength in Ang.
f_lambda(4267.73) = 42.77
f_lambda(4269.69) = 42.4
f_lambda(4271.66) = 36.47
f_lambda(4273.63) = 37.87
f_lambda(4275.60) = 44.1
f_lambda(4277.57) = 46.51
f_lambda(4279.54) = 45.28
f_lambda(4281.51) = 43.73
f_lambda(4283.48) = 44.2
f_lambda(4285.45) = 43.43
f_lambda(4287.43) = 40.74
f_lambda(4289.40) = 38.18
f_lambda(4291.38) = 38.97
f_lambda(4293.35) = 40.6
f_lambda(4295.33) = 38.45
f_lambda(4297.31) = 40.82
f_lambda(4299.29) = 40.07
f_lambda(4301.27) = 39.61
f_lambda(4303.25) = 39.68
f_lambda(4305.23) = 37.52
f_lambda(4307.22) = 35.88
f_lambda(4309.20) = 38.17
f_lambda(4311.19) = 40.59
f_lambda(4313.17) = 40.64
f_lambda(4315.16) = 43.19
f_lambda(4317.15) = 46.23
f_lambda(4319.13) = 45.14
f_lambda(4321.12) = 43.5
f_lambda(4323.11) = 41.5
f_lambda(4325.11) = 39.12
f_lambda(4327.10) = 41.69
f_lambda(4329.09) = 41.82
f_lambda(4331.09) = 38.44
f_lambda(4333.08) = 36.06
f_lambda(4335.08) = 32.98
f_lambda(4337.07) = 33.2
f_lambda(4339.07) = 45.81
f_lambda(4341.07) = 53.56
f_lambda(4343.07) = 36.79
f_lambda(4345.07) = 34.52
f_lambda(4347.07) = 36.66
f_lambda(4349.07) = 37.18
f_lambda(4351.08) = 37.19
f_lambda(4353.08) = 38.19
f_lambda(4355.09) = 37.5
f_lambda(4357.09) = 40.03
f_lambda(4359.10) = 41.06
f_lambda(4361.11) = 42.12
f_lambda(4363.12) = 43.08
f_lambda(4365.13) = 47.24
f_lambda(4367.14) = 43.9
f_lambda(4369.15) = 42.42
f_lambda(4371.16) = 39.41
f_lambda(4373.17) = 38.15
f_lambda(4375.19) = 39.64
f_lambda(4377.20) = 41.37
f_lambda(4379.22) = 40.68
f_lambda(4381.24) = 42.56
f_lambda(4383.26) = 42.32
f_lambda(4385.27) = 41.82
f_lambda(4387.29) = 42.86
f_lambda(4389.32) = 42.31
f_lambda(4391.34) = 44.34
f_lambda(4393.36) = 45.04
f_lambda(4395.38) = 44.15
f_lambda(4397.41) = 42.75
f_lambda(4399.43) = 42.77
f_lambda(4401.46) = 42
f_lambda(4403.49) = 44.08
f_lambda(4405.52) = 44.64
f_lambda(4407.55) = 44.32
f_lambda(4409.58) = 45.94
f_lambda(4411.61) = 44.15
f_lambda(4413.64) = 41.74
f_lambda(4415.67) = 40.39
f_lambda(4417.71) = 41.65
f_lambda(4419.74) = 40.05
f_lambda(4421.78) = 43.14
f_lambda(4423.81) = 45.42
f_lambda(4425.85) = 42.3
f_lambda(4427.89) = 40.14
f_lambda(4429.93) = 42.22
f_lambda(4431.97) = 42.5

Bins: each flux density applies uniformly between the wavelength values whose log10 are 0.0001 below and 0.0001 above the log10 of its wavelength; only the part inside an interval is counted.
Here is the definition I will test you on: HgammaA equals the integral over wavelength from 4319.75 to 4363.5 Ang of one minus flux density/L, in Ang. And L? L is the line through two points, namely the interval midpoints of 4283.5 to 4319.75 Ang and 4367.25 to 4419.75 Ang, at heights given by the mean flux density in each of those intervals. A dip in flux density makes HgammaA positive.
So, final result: 1.81 Ang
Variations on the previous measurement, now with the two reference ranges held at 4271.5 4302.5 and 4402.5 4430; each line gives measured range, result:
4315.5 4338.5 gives 0.9 Ang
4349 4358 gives 0.9 Ang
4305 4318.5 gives 0.3 Ang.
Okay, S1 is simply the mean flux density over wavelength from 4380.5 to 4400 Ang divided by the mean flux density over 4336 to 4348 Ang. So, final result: 1.08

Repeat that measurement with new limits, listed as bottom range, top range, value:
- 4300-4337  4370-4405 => 1.06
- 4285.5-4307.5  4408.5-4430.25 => 1.08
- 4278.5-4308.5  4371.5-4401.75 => 1.04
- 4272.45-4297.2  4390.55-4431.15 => 1.03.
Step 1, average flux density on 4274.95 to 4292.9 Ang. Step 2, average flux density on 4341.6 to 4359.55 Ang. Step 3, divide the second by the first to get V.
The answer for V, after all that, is 0.89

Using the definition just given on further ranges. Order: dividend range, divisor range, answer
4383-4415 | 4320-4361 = 1.10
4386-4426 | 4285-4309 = 1.10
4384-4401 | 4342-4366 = 1.10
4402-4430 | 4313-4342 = 1.03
